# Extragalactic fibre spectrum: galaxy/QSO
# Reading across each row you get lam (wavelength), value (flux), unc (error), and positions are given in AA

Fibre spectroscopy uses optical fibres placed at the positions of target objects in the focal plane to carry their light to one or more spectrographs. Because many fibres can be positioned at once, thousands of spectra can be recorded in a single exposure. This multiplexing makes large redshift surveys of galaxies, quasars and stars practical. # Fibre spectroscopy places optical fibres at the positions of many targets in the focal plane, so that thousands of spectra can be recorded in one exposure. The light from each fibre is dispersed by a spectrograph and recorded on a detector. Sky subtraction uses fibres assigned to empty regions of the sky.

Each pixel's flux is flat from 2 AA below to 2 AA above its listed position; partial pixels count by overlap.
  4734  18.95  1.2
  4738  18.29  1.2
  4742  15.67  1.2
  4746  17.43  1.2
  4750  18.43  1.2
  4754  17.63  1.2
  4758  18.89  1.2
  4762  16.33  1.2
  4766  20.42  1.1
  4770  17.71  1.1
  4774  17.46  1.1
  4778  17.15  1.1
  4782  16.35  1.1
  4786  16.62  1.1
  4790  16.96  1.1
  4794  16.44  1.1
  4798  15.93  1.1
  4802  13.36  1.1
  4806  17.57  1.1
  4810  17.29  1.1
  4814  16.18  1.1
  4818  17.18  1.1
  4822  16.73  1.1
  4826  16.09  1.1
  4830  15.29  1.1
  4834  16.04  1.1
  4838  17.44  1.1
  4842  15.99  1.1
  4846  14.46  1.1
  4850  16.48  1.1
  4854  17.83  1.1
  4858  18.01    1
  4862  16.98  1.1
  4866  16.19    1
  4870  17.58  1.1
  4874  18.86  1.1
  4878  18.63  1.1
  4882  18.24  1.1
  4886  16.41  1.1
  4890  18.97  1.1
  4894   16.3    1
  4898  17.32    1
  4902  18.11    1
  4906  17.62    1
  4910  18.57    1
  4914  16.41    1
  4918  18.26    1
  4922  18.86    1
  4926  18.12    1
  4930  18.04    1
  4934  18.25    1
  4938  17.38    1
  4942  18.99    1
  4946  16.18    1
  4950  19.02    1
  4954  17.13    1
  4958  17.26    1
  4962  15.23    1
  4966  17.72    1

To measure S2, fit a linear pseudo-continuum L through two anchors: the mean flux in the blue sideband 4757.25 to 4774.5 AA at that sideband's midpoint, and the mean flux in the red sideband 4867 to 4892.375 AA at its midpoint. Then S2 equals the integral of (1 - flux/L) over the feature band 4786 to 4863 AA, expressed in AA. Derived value 7.1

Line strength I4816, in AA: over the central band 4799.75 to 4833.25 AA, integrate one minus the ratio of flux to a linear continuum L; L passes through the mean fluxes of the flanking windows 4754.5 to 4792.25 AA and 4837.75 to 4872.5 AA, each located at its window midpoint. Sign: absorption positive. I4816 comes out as 1.8 AA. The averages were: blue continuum 17.5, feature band 16.2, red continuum 16.8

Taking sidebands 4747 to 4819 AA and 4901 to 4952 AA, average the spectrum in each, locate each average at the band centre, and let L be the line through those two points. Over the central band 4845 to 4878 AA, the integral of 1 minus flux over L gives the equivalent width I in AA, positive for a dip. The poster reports 0.7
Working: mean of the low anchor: 17.1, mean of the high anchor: 18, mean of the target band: 17.2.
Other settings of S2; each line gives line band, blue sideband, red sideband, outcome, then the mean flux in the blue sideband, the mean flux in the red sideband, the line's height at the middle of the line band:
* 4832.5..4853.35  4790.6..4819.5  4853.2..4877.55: 1.1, 16.3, 17.6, 17.1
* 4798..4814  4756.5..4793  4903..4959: 1.4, 17.5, 17.9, 17.6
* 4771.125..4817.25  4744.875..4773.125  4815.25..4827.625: 2.0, 18.1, 16.7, 17.3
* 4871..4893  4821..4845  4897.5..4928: -1.1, 16.2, 17.9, 17.3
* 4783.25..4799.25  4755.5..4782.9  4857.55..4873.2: 1.1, 17.8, 17.2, 17.7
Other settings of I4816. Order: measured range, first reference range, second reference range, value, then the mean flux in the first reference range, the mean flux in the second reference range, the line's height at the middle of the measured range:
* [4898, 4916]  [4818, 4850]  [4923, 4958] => -0.3 AA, 16.1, 17.9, 17.3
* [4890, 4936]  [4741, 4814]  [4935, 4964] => -1.5 AA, 17.1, 17.3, 17.3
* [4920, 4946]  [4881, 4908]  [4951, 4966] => -1.5 AA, 17.5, 16.9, 17.1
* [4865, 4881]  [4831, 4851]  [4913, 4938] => -1.1 AA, 16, 18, 16.8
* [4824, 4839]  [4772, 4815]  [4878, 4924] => 0.7 AA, 16.5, 17.8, 16.9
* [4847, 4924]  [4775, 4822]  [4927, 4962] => -2.0 AA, 16.5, 17.6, 17.2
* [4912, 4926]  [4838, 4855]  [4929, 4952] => -0.2 AA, 16.2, 18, 17.6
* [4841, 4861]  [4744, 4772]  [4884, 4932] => 1.4 AA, 18.1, 17.7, 17.9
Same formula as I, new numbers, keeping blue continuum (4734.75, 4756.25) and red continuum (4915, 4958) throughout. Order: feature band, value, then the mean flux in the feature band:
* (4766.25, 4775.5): -0.3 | 18.1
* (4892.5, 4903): 0.4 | 17.2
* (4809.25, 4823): 0.7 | 16.8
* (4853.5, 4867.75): 0.5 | 17.2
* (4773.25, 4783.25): 0.4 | 17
